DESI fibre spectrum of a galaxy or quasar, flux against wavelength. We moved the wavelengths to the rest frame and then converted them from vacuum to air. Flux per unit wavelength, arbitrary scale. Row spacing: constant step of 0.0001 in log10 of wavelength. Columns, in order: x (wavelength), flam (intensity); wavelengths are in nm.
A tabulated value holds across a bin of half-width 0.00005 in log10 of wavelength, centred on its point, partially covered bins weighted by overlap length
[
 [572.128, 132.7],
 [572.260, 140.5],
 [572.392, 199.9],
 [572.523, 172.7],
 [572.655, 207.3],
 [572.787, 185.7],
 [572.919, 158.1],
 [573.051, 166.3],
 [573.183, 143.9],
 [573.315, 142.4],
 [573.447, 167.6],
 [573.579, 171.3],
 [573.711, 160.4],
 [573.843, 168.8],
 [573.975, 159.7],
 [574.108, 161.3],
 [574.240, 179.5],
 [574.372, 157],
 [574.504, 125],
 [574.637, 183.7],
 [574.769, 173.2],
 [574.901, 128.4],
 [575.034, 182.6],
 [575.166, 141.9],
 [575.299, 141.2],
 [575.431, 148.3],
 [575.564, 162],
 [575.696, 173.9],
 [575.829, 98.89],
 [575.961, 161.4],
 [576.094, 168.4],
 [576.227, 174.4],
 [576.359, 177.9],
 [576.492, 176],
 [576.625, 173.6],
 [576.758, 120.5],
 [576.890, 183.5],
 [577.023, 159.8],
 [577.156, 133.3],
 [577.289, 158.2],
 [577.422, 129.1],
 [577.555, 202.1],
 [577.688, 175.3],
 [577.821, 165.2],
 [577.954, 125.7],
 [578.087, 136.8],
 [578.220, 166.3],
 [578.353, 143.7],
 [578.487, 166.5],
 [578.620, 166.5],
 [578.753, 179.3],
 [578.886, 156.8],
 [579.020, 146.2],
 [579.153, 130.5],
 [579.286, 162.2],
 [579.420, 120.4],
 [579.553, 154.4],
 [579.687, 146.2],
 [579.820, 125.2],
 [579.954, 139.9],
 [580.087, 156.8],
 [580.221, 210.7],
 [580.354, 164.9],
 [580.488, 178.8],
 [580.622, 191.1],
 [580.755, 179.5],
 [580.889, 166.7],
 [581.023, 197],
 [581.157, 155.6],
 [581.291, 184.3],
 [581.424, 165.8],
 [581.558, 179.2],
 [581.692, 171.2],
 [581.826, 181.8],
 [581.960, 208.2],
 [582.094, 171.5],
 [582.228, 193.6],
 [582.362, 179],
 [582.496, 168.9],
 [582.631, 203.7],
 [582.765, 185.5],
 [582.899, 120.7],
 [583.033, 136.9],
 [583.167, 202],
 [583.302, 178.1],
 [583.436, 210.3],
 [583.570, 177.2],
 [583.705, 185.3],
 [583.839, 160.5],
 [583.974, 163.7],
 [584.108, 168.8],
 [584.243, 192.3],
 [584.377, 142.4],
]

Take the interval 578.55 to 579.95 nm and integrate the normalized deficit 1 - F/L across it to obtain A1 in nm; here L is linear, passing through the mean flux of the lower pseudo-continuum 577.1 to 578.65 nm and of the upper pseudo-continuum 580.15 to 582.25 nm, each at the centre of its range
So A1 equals 0.15 nm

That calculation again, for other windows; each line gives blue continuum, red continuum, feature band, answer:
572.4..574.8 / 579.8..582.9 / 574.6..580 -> 0.50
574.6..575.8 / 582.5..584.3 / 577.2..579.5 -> 0.13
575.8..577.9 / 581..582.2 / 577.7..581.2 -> 0.24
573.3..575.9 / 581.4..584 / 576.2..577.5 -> 0.03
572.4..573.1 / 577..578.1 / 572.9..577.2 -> 0.24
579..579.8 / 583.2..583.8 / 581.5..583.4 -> -0.03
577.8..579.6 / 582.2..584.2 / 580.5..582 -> -0.13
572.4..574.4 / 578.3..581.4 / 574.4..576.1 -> 0.14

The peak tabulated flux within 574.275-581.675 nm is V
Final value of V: 210.7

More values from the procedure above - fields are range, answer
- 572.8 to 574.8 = 183.7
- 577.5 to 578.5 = 202.1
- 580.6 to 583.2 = 208.2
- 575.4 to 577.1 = 183.5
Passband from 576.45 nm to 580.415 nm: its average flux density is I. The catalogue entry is 156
